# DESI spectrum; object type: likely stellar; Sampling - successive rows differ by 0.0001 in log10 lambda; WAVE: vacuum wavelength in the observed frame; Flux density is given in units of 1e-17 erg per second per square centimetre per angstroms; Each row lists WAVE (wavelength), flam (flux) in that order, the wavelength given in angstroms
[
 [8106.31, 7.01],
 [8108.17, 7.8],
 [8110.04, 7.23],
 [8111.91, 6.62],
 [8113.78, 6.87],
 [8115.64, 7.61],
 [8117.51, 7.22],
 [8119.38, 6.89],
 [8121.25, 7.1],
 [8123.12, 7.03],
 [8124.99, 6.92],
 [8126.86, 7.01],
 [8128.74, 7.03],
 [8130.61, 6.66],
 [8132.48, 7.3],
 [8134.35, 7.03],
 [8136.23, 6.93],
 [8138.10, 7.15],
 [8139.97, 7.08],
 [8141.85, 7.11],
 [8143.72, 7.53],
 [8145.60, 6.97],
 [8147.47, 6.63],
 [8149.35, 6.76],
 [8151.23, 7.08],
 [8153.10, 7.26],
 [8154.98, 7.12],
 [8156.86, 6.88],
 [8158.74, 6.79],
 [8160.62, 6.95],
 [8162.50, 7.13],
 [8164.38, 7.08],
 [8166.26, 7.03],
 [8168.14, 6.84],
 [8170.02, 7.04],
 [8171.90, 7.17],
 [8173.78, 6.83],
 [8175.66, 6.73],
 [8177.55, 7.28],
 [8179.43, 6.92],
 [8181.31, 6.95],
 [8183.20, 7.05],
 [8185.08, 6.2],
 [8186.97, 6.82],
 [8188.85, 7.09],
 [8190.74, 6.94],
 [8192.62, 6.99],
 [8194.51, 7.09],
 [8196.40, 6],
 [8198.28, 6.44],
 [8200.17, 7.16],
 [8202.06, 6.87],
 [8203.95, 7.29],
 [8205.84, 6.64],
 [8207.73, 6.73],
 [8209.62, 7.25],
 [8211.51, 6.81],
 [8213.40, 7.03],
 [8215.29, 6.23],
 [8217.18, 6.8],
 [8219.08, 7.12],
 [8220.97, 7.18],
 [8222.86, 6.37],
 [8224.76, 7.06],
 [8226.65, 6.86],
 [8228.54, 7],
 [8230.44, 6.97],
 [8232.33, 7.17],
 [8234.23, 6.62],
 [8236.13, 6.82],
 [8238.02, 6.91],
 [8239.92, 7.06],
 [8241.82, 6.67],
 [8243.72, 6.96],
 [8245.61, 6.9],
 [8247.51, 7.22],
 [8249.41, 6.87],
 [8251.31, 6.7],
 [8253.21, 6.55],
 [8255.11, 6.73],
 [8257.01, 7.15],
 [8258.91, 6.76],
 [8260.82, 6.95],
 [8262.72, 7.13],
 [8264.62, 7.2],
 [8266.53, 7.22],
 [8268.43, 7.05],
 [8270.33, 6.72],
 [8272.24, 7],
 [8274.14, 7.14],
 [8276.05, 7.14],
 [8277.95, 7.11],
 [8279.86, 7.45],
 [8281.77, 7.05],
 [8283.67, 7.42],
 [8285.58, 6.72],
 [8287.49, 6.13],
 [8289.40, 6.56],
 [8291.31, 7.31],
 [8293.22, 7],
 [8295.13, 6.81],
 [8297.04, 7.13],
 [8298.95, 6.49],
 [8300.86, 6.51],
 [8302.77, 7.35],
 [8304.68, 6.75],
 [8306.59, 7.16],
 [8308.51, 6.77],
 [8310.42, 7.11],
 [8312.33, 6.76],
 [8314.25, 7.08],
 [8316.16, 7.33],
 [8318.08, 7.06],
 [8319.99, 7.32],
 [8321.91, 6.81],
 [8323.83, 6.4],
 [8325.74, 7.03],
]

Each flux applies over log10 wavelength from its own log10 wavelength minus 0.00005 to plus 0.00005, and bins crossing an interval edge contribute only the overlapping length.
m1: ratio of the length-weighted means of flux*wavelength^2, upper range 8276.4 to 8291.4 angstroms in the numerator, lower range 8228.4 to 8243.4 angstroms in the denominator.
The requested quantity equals 1.02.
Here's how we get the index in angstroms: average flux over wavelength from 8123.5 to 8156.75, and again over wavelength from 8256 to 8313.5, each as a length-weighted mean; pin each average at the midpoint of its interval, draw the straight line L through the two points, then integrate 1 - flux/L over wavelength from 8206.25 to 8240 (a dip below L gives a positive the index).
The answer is 0.5 angstroms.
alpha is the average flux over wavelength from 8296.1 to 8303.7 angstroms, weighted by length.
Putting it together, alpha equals 6.87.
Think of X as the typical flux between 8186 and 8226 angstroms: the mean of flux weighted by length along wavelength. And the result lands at 6.85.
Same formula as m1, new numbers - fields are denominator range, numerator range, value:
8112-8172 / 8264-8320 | 1.03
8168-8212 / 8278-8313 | 1.03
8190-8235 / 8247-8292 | 1.03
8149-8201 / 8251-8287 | 1.04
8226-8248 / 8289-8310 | 1.01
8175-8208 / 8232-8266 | 1.02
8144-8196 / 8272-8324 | 1.03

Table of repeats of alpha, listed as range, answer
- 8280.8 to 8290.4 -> 6.78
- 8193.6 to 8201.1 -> 6.67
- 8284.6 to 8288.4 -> 6.43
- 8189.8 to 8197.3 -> 6.76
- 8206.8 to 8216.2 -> 6.81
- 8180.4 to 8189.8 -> 6.82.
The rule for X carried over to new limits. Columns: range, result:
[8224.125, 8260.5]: 6.89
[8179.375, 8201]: 6.8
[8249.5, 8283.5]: 7.01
